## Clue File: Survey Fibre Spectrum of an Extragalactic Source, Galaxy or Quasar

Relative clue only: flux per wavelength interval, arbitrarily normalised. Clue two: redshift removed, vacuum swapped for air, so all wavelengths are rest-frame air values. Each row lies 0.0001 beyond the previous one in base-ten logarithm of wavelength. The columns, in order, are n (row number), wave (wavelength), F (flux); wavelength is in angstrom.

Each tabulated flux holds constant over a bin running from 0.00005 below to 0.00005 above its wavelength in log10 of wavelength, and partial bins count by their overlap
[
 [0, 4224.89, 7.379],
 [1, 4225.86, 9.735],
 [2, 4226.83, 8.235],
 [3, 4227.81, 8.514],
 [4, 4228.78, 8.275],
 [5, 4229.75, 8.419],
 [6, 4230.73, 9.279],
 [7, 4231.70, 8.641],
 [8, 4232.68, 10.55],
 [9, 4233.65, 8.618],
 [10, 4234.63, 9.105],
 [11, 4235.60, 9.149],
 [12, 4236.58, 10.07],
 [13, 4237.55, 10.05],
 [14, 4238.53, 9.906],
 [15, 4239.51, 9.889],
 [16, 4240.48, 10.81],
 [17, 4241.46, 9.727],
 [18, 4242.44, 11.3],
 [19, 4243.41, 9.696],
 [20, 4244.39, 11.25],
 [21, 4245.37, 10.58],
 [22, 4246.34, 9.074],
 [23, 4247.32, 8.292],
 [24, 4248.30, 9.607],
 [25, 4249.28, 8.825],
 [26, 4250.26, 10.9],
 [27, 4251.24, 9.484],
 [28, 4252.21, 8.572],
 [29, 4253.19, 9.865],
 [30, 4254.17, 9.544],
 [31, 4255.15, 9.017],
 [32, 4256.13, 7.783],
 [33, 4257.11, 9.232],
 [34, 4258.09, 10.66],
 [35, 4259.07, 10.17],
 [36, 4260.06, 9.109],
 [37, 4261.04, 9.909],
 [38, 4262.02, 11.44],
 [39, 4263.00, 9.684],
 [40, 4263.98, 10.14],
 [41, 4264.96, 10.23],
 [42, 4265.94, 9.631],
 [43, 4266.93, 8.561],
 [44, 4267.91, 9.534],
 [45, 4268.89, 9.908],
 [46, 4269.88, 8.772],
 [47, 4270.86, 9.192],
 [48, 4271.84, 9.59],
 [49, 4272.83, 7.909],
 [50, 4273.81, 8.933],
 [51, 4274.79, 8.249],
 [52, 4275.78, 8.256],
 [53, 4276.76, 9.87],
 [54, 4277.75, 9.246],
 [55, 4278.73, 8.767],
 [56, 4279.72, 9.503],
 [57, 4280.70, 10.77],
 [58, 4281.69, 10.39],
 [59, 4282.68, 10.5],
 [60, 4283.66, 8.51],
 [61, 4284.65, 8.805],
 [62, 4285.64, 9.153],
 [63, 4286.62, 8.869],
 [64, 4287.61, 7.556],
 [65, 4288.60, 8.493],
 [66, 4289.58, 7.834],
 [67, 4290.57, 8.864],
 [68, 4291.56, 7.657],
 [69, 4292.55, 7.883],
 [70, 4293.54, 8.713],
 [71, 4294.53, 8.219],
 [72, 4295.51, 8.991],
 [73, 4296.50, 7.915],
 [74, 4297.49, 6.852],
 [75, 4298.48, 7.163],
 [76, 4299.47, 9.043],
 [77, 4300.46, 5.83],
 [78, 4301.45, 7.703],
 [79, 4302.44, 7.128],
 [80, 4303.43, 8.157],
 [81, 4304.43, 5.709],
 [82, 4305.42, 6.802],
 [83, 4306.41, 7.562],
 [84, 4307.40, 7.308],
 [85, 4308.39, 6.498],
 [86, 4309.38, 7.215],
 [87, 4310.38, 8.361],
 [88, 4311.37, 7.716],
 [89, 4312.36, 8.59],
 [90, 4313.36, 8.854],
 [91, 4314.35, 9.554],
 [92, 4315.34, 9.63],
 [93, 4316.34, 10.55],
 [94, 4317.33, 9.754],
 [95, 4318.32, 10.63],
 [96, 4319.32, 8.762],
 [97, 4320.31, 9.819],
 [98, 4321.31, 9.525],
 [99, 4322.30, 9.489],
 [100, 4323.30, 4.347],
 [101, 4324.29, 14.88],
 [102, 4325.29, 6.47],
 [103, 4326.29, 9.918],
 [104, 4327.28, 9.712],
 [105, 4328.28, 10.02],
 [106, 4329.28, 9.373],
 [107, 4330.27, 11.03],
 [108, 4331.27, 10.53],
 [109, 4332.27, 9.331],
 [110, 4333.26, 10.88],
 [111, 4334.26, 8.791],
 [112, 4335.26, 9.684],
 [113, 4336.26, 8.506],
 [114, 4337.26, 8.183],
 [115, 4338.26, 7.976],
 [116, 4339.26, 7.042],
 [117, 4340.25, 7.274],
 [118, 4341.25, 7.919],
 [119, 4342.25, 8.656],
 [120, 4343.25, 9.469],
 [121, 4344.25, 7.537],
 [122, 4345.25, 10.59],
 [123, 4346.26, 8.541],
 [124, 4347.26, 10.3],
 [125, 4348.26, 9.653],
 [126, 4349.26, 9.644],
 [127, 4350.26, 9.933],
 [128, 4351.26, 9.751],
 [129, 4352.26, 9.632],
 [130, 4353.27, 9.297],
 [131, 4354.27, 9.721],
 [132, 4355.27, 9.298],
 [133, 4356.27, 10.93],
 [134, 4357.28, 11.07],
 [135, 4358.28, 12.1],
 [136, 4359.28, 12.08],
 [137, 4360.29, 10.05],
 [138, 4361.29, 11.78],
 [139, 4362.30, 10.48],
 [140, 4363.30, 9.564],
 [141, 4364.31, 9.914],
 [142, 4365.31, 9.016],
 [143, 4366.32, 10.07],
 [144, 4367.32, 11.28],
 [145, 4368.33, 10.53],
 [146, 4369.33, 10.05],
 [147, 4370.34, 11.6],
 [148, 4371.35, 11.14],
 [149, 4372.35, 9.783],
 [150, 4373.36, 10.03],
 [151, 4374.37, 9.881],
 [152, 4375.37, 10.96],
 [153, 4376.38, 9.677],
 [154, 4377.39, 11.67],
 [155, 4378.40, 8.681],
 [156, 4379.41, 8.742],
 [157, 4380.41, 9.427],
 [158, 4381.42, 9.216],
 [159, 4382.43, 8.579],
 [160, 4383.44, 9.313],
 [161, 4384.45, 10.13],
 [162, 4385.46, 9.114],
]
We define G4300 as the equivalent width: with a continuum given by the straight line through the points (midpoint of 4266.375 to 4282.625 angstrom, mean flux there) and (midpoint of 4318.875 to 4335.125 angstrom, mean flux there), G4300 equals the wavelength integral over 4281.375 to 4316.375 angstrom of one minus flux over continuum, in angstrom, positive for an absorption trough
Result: 4.7 angstrom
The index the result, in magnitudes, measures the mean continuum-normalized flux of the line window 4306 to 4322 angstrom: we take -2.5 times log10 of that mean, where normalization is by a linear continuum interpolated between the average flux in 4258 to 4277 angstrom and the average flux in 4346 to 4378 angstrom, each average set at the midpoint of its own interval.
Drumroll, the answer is 0.13 mag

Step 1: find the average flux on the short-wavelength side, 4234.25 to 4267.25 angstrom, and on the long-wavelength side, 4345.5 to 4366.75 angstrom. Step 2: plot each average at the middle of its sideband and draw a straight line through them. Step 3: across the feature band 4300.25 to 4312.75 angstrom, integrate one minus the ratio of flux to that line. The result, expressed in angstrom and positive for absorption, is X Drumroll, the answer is 3.3 angstrom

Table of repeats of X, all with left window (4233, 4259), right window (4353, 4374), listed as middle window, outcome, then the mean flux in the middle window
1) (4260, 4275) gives 0.6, 9.46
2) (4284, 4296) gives 1.9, 8.42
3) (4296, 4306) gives 2.8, 7.23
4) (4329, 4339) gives 0.9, 9.37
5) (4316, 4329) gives 0.9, 9.51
